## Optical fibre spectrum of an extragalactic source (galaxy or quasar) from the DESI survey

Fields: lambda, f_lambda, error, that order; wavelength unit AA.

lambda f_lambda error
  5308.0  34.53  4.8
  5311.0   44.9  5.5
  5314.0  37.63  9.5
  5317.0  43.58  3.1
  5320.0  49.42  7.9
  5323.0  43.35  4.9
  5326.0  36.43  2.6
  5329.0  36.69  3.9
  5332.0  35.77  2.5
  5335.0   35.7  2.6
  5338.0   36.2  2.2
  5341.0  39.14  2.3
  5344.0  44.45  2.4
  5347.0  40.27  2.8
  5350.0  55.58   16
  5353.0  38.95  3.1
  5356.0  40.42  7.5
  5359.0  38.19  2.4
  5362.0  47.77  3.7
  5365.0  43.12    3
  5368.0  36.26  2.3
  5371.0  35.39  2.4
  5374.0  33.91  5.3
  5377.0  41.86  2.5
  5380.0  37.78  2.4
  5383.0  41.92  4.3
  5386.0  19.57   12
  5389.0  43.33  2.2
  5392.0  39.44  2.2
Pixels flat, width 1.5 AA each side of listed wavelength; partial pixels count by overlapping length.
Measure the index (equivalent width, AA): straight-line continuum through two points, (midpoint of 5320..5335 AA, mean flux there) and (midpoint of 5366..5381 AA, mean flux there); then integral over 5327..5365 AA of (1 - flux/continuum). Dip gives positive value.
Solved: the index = -2.6 AA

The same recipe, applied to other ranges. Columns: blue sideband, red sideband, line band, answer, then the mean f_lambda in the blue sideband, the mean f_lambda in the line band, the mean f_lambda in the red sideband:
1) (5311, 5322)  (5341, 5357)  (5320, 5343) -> 2.70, 43.7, 38.5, 43.6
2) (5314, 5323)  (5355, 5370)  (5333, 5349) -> 1.16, 44.5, 39.6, 41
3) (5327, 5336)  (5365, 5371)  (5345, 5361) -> -2.52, 36.1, 42.9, 37.8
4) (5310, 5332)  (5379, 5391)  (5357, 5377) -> -1.10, 41.2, 39.3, 35.7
